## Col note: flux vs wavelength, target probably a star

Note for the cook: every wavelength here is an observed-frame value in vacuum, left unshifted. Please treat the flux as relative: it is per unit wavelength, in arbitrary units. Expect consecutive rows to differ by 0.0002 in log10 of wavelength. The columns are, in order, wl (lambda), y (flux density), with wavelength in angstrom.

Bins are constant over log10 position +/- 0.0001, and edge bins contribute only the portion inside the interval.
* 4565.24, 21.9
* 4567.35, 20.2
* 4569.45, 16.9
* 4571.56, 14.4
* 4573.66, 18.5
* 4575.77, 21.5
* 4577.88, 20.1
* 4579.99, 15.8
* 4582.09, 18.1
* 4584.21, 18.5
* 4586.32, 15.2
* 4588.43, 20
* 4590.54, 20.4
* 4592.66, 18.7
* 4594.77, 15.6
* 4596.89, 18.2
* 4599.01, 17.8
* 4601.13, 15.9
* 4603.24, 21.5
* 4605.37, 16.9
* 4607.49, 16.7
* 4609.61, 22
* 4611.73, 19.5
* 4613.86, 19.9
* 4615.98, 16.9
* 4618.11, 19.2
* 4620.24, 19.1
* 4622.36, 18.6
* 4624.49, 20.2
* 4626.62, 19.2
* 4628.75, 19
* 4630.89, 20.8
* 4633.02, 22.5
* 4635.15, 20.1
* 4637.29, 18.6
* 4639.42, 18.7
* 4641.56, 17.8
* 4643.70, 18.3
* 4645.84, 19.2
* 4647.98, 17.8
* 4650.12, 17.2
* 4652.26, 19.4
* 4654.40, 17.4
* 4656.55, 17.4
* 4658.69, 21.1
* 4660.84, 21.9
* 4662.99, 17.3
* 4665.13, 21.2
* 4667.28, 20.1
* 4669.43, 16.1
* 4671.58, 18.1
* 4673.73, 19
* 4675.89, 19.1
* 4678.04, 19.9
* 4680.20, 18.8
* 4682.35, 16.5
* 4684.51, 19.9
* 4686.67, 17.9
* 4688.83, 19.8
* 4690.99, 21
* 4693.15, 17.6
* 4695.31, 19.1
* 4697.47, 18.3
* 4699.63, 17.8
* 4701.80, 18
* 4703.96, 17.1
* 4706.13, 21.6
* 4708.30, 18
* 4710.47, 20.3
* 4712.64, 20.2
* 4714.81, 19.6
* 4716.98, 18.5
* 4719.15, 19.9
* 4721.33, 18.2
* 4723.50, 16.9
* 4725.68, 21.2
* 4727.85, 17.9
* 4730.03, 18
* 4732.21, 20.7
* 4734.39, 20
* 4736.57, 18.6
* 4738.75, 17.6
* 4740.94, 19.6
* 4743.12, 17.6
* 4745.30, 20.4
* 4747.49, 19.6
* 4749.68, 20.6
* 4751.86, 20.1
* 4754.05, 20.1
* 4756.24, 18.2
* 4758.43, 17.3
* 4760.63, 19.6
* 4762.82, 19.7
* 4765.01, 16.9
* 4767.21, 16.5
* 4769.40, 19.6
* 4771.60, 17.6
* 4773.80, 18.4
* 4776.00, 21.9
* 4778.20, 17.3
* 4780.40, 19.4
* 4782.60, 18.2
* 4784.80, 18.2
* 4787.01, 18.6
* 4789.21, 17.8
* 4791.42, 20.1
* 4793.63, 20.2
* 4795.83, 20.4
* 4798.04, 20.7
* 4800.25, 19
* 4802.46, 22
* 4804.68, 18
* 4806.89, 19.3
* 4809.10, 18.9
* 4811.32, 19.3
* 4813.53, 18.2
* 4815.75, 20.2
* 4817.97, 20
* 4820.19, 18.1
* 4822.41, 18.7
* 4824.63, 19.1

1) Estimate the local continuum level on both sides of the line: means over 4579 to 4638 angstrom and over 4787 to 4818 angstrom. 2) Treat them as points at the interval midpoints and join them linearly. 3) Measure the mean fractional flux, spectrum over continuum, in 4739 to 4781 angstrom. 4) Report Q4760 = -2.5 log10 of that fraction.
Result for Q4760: 0.02 mag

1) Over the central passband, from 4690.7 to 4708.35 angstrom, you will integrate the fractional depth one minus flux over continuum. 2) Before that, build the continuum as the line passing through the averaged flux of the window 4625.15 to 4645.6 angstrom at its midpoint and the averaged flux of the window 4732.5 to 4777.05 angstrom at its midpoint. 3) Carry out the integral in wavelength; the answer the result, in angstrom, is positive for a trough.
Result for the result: 0.5 angstrom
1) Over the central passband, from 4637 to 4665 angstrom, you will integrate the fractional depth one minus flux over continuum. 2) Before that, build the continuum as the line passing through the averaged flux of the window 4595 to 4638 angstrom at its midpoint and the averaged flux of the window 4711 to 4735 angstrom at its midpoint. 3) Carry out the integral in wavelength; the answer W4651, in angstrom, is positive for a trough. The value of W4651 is 0.6 angstrom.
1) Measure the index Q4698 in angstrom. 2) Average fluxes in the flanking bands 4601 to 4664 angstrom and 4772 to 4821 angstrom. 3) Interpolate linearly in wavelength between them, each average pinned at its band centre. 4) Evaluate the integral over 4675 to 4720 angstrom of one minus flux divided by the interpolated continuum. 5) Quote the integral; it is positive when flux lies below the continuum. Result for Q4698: 0.3 angstrom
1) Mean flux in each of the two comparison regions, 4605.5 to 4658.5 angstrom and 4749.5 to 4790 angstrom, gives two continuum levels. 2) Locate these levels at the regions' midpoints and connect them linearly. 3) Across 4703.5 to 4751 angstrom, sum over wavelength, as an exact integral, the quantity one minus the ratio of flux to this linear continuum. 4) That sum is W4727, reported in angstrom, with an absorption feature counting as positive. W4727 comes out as -1.1 angstrom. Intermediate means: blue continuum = 19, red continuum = 18.7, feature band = 19.2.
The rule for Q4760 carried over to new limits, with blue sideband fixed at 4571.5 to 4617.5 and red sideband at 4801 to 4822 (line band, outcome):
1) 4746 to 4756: -0.05 mag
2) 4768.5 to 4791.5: 0.02 mag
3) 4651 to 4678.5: -0.02 mag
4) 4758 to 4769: 0.06 mag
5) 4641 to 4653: 0.02 mag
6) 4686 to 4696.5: -0.02 mag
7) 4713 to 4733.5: -0.01 mag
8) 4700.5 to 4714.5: -0.02 mag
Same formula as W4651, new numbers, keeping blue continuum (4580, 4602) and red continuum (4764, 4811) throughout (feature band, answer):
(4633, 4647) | -0.77 angstrom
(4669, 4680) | -0.19 angstrom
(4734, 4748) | -0.21 angstrom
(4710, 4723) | -0.52 angstrom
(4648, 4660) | -0.23 angstrom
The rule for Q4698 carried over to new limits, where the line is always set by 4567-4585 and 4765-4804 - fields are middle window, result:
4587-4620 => -0.6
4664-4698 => -0.5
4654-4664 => -0.3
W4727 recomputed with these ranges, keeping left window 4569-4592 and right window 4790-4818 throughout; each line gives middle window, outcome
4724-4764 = 0.1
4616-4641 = -1.3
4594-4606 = 0.4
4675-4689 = 0.1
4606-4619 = -0.4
